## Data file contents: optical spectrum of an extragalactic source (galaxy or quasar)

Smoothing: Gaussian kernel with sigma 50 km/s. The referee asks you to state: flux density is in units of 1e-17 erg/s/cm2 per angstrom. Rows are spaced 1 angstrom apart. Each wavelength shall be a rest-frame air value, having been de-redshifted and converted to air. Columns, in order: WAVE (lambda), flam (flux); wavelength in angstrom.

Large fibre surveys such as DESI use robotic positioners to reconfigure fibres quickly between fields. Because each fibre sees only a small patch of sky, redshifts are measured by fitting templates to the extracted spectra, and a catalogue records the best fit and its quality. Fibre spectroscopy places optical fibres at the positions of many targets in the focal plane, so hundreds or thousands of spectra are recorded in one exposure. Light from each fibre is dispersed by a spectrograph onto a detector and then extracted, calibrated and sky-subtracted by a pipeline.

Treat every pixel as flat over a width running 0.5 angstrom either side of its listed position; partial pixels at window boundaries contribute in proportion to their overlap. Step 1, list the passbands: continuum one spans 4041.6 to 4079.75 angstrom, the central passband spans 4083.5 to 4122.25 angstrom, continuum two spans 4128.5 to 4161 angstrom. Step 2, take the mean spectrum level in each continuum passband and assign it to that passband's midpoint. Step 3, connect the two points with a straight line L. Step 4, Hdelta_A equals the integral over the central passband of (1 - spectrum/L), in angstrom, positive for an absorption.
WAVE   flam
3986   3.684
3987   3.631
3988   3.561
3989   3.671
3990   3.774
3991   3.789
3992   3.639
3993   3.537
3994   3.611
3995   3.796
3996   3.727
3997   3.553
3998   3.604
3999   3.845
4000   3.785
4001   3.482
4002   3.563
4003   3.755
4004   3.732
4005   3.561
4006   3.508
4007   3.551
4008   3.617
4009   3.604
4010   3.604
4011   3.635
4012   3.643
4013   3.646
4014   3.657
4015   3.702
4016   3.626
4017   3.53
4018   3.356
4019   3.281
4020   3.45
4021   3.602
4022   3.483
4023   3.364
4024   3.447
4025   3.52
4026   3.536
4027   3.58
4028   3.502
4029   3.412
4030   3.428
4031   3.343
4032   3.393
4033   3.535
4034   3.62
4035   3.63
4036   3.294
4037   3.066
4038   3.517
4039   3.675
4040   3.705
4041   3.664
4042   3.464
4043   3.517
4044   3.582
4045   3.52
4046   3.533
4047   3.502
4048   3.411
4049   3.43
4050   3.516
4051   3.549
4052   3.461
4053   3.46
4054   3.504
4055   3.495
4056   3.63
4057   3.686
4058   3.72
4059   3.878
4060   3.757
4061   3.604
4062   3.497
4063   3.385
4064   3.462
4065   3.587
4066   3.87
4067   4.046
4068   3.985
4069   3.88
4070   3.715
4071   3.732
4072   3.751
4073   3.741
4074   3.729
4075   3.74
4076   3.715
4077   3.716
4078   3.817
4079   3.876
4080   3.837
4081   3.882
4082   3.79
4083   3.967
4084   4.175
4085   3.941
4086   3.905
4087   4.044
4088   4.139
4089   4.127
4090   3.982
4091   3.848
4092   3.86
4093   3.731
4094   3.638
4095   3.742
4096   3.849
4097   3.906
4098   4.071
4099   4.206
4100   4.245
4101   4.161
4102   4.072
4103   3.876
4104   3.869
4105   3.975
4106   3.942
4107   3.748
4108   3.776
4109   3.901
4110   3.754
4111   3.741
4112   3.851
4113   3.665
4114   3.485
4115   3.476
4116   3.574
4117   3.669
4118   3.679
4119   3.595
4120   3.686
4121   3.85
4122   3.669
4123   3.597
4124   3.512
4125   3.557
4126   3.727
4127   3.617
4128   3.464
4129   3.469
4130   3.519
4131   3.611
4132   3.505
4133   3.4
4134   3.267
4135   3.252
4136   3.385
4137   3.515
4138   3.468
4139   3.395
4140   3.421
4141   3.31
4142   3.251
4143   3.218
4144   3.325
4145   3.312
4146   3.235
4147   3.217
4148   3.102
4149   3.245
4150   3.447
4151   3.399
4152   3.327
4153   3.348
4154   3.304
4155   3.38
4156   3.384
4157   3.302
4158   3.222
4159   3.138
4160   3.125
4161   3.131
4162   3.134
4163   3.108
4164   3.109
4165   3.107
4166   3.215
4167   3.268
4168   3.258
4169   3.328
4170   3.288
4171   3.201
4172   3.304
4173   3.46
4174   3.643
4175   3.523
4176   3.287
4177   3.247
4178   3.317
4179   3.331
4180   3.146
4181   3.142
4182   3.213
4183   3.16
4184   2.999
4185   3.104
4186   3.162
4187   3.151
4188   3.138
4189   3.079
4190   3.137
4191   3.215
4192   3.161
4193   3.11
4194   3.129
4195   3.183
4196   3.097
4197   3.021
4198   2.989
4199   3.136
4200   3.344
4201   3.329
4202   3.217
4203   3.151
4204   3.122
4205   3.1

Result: -4.1 angstrom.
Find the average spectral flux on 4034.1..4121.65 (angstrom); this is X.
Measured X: 3.74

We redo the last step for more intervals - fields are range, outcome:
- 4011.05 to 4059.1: 3.52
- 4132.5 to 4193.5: 3.26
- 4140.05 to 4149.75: 3.26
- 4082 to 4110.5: 3.94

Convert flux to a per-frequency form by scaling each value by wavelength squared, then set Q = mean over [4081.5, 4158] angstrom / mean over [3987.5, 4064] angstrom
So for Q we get 1.1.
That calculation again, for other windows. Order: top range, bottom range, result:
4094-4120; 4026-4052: 1.13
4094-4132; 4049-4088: 1.03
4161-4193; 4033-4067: 0.96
